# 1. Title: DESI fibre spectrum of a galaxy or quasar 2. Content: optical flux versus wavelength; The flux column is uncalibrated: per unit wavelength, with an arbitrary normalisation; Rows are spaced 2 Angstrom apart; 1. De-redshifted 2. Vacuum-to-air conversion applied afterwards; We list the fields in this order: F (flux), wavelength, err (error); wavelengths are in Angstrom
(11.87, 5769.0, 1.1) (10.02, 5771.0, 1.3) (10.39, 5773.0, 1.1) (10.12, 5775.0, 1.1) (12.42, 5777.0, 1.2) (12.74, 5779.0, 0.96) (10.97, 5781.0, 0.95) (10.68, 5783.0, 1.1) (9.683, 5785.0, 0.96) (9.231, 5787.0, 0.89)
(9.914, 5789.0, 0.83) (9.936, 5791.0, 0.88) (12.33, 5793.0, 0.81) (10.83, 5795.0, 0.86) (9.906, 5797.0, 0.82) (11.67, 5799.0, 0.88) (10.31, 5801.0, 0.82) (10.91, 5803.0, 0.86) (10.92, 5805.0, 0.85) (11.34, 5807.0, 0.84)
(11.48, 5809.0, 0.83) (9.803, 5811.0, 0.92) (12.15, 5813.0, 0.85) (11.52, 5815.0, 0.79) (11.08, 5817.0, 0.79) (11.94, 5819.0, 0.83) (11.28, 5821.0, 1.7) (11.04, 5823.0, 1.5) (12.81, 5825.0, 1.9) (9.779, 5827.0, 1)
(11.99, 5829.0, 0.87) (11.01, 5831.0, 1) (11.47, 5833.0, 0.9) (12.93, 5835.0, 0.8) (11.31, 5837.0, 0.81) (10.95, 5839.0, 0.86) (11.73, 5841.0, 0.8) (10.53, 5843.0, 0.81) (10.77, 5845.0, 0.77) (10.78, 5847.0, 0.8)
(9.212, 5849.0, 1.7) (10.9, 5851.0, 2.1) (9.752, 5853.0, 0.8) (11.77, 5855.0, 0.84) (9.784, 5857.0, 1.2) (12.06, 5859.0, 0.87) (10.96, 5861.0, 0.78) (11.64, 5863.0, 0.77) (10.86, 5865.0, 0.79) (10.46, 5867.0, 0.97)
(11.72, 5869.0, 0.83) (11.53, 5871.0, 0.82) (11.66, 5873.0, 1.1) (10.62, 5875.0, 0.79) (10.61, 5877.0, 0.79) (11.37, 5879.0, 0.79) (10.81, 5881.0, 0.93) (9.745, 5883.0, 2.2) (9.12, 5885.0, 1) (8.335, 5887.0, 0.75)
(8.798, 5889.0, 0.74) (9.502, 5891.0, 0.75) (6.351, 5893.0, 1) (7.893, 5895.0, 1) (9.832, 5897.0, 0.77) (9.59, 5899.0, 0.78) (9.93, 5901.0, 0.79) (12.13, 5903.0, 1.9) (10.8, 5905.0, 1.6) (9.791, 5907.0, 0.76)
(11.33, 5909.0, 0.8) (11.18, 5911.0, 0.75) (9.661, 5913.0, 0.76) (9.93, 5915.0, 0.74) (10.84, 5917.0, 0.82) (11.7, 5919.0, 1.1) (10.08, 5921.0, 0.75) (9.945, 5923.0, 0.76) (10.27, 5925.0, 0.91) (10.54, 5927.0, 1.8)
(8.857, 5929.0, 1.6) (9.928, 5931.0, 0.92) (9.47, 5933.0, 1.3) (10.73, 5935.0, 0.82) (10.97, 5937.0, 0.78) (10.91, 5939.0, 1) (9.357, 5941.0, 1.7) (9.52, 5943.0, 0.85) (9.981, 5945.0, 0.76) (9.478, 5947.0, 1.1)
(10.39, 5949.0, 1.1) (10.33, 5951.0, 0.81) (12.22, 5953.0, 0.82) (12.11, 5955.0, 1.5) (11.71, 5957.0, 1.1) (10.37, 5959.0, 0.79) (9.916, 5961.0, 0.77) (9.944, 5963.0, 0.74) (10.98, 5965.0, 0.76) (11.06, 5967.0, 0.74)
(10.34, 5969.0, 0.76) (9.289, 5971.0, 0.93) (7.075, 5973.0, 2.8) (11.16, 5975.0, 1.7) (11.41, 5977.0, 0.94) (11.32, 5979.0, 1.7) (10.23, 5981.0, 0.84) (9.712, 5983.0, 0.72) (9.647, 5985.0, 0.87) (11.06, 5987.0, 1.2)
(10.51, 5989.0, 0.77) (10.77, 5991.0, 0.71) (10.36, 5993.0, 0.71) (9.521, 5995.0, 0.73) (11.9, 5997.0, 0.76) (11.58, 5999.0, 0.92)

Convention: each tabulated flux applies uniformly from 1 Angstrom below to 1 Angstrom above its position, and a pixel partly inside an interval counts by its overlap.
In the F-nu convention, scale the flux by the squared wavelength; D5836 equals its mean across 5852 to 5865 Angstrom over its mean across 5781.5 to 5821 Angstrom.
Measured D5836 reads 1.03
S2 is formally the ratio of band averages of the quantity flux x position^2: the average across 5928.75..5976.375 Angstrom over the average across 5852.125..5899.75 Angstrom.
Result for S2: 1.03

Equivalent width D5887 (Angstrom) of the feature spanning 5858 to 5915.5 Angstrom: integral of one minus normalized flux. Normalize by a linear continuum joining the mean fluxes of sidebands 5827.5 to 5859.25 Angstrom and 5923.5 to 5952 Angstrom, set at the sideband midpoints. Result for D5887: 1.6 Angstrom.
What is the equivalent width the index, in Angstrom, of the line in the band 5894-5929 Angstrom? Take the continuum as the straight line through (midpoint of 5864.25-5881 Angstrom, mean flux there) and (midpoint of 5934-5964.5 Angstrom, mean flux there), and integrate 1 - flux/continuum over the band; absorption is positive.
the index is 1.7 Angstrom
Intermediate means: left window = 11.1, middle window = 10.3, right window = 10.5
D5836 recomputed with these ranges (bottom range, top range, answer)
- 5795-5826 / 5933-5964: 0.98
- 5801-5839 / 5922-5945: 0.92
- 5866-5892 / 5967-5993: 1.03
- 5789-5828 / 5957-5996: 0.98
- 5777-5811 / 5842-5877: 1.03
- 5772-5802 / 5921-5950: 0.98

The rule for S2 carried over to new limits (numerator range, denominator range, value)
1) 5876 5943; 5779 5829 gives 0.95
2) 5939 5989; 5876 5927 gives 1.06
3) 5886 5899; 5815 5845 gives 0.77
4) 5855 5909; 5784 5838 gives 0.95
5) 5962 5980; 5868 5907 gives 1.06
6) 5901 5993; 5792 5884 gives 0.97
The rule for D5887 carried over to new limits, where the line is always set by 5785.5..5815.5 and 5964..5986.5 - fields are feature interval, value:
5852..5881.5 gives -1.3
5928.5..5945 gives 0.5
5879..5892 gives 1.2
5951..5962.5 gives -0.9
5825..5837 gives -1.0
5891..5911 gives 1.3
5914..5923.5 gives -0.1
